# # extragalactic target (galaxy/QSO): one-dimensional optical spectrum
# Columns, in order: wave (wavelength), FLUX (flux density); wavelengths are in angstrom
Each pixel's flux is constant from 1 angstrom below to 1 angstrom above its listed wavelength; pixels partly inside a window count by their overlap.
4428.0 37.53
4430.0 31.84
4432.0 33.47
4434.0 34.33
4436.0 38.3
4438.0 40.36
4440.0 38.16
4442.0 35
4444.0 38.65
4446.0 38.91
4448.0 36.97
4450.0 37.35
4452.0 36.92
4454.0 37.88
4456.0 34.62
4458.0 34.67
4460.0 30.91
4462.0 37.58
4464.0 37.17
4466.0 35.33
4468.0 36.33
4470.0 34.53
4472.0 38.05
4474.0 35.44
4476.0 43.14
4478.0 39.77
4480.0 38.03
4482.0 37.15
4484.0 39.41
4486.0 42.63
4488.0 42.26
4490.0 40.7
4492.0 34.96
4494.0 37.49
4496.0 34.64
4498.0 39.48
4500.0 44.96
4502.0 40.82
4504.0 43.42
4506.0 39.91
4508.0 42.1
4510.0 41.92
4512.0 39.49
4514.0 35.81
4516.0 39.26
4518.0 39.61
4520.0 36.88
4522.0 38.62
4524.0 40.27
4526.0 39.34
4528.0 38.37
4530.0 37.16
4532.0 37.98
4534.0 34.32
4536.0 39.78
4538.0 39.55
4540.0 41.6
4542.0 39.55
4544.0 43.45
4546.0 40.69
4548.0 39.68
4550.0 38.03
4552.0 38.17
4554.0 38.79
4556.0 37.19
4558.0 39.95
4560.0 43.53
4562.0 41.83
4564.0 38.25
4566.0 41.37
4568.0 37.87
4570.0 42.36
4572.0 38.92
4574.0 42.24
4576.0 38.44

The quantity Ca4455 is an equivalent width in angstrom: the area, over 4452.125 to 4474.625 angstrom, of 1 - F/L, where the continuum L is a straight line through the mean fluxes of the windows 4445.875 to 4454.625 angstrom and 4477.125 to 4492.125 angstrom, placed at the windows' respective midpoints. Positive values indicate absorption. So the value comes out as 1.50 angstrom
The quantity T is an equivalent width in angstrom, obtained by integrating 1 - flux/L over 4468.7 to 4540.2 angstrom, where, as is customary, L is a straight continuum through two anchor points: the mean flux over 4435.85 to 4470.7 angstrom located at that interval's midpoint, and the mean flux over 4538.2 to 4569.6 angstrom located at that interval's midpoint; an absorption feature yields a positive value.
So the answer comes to -1.4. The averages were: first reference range 36.6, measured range 39.1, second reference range 40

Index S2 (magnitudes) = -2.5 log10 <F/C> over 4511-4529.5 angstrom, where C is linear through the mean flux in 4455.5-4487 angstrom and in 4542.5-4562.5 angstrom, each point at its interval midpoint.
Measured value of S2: 0.01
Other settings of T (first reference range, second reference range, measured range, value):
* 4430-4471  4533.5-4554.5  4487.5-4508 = -1.1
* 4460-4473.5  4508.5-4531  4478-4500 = -1.1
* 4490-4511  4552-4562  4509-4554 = 1.0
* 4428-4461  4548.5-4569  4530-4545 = -0.2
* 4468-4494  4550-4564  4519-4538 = 0.5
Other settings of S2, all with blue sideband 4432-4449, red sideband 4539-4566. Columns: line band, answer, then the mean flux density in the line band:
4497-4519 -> -0.044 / 40.6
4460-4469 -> 0.058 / 36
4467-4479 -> 0.008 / 37.9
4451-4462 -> 0.074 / 35.2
